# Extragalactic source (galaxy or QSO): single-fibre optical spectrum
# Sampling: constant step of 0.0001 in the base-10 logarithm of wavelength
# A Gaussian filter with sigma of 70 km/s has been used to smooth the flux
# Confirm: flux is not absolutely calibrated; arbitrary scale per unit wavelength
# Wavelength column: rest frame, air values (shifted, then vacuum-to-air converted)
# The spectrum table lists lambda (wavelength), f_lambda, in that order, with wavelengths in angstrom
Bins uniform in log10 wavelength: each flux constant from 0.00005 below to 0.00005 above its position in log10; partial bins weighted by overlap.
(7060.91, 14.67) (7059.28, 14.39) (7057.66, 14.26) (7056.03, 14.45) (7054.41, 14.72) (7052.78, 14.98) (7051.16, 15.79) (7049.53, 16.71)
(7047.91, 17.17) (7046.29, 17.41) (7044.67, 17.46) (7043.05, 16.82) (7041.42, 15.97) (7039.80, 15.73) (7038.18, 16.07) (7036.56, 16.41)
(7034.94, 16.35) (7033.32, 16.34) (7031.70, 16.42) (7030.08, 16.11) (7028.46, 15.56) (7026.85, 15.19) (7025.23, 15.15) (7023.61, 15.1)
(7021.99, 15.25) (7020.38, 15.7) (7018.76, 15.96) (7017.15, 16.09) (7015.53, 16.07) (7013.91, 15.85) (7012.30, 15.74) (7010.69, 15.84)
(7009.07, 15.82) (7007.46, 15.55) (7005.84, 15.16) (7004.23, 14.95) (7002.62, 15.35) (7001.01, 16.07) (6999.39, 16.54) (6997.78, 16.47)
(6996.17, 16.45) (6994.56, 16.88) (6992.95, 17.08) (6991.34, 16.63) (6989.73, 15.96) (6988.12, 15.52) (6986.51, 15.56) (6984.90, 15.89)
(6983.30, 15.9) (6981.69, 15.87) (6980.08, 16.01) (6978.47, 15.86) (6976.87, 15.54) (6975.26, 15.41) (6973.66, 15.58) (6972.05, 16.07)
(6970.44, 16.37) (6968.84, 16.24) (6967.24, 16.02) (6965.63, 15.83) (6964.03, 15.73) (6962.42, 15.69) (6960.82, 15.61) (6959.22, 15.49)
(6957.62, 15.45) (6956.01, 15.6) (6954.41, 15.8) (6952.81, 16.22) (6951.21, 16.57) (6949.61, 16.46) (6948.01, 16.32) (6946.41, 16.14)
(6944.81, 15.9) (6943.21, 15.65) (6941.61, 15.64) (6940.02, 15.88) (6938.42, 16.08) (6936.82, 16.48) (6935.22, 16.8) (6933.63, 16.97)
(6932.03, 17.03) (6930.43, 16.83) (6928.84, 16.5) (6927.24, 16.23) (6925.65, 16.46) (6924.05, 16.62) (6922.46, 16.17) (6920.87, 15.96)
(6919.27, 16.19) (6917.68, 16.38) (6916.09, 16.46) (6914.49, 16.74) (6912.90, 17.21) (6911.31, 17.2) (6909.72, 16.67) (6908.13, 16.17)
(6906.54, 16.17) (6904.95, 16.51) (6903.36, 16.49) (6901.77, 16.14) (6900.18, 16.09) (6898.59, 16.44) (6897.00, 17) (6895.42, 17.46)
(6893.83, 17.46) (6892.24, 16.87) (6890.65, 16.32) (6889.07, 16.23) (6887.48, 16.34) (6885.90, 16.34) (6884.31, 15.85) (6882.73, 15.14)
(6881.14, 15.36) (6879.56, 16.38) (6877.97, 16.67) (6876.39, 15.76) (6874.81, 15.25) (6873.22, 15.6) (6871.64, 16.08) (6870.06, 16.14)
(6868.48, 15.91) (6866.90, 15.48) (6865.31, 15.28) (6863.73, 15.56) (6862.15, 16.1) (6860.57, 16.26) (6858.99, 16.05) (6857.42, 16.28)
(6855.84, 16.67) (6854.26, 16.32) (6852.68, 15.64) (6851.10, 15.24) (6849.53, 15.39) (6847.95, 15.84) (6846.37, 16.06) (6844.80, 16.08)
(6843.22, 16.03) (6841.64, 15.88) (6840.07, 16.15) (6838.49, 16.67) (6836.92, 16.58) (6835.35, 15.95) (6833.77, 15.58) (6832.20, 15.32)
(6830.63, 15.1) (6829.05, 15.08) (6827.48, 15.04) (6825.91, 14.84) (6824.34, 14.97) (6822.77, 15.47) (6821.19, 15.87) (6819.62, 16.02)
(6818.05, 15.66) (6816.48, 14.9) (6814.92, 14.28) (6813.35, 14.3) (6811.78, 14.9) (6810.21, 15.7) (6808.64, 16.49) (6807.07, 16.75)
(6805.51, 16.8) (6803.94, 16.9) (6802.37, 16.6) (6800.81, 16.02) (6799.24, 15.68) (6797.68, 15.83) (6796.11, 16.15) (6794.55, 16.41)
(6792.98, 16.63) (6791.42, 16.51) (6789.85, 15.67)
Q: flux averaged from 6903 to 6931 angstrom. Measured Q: 16.5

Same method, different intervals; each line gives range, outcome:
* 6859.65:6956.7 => 16.3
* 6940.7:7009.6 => 15.9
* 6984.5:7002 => 16.3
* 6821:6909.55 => 16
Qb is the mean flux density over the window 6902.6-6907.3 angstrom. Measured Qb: 16.4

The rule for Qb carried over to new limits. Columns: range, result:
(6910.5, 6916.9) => 16.9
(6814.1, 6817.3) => 14.6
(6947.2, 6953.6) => 16.4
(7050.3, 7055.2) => 15.2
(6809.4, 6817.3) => 14.8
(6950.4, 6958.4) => 15.9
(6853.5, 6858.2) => 16.4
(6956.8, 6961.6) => 15.5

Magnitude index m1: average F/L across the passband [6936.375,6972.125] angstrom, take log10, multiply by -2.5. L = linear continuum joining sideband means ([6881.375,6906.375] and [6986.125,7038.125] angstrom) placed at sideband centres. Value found 0.01 mag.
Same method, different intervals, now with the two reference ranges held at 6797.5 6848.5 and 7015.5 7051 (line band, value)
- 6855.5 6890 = -0.01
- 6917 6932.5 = -0.03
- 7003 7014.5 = 0.04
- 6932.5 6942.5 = -0.03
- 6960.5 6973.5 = 0.01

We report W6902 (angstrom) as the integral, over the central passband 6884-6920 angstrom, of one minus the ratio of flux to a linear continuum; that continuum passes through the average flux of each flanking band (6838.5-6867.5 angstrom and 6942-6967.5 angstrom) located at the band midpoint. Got -1.5 angstrom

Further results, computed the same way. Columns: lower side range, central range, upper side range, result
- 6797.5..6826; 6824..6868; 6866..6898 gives 0.4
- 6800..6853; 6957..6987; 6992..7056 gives 0.2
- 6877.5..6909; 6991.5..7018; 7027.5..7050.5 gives 0.7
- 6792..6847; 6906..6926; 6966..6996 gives -0.7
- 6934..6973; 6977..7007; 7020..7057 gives 0.0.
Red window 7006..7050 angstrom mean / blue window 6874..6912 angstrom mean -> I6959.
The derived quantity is 0.98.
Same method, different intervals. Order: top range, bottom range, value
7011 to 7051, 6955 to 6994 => 1.01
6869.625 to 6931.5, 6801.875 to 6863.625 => 1.04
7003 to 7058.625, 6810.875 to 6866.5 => 1.01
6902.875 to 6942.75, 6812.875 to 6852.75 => 1.06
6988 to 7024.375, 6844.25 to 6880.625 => 1.00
